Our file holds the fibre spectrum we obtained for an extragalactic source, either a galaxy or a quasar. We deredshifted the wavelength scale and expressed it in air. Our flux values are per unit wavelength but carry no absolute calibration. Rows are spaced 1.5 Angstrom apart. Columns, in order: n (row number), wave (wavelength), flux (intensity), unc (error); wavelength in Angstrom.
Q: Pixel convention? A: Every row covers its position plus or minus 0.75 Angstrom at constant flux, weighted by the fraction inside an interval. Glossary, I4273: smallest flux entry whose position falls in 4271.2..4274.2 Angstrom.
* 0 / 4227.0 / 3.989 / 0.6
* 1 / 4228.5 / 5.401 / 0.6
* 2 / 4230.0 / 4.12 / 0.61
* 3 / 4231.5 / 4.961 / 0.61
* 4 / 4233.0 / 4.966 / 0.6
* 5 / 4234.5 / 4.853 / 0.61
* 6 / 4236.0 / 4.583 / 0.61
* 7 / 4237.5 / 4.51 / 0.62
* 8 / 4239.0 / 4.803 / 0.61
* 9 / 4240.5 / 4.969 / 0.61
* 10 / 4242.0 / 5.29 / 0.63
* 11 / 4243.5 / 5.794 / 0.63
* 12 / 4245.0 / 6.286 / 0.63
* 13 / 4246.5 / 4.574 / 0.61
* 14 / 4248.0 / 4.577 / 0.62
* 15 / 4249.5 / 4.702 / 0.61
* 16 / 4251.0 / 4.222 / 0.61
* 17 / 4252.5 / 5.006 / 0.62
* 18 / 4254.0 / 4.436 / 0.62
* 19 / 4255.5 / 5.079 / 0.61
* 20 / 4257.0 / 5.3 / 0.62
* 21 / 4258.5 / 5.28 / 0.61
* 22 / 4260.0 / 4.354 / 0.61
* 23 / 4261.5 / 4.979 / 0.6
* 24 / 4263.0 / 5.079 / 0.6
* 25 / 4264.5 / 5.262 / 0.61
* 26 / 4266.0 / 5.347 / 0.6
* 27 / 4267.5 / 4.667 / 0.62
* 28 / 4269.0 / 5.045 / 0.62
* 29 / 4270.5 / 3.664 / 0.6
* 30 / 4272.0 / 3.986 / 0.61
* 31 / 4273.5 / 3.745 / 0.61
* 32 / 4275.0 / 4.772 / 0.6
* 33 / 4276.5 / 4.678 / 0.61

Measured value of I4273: 3.745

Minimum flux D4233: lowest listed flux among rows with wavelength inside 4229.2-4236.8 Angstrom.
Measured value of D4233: 4.12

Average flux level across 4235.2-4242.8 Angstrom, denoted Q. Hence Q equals 4.84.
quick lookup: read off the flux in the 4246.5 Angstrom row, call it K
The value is 4.574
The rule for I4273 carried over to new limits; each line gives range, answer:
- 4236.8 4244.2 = 4.51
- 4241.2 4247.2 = 4.574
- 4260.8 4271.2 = 3.664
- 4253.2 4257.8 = 4.436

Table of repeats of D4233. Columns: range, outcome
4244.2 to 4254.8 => 4.222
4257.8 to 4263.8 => 4.354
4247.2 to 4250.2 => 4.577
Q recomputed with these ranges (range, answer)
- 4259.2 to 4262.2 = 4.67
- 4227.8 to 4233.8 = 4.86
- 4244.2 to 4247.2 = 5.45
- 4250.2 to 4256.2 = 4.68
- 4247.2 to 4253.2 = 4.62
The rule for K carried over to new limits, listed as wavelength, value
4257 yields 5.3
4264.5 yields 5.262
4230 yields 4.12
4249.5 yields 4.702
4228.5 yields 5.401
